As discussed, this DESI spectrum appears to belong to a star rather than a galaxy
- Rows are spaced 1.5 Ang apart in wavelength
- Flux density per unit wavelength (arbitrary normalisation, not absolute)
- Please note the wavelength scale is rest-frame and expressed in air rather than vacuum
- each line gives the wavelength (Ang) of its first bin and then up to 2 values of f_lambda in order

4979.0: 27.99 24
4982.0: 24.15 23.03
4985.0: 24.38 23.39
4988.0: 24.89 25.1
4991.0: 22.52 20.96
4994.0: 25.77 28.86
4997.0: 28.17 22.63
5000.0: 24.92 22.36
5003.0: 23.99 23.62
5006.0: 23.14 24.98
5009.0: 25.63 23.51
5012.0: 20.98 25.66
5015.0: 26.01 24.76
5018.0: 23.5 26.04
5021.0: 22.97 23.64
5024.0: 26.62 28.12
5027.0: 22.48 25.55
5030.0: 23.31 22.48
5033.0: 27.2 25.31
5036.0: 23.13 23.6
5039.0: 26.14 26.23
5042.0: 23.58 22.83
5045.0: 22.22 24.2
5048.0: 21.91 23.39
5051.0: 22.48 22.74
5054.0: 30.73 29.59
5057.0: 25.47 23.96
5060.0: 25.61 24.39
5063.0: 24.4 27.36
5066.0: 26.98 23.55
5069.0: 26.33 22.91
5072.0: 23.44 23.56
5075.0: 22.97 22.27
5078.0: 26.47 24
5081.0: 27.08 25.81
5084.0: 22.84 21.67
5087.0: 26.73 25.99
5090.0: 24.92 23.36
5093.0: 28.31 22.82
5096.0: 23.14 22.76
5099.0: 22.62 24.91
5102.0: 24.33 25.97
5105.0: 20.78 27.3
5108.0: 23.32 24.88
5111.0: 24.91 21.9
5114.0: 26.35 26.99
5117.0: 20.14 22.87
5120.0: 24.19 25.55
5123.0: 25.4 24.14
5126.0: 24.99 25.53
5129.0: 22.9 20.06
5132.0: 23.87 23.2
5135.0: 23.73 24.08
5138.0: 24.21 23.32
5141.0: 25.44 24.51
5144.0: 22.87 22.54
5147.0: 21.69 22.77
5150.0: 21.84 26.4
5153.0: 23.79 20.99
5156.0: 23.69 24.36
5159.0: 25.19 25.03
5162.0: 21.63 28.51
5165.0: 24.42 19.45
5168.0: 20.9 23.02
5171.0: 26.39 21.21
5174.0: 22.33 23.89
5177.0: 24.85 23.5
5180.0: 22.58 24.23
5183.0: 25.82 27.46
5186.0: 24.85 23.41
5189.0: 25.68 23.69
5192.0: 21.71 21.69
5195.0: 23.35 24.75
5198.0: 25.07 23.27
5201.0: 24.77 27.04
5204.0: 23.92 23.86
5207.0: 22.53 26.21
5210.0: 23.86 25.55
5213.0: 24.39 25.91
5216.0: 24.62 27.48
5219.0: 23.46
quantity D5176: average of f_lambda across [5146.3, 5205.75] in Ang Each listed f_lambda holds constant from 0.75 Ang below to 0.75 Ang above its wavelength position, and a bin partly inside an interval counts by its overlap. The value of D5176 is 23.8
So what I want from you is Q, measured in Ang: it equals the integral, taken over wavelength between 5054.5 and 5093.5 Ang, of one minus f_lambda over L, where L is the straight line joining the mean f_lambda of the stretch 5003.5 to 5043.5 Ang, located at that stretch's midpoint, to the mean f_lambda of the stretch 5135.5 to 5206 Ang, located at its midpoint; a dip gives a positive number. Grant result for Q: -1.2 Ang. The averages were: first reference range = 24.5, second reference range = 23.8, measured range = 25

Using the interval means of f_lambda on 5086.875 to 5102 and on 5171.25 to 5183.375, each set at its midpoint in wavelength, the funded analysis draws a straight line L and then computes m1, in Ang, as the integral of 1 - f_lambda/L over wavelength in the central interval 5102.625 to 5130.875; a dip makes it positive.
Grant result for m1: 0.1 Ang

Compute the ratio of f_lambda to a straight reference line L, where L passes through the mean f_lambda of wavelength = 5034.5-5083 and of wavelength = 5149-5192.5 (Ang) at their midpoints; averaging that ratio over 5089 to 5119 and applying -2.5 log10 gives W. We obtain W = 0.01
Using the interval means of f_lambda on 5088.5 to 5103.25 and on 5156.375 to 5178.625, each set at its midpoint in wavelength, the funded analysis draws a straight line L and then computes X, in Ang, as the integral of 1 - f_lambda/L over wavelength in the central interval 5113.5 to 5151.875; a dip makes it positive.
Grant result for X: 0.28 Ang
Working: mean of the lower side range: 24.3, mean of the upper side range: 23.7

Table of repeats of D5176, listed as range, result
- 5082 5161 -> 24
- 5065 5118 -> 24.4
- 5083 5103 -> 24.2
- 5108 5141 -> 24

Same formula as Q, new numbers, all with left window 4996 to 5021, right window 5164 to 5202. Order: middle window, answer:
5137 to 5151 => 0.3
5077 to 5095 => -0.7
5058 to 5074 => -0.4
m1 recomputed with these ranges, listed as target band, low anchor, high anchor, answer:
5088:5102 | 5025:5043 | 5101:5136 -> 0.0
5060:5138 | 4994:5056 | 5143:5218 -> 0.0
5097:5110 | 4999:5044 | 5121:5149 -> -0.1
